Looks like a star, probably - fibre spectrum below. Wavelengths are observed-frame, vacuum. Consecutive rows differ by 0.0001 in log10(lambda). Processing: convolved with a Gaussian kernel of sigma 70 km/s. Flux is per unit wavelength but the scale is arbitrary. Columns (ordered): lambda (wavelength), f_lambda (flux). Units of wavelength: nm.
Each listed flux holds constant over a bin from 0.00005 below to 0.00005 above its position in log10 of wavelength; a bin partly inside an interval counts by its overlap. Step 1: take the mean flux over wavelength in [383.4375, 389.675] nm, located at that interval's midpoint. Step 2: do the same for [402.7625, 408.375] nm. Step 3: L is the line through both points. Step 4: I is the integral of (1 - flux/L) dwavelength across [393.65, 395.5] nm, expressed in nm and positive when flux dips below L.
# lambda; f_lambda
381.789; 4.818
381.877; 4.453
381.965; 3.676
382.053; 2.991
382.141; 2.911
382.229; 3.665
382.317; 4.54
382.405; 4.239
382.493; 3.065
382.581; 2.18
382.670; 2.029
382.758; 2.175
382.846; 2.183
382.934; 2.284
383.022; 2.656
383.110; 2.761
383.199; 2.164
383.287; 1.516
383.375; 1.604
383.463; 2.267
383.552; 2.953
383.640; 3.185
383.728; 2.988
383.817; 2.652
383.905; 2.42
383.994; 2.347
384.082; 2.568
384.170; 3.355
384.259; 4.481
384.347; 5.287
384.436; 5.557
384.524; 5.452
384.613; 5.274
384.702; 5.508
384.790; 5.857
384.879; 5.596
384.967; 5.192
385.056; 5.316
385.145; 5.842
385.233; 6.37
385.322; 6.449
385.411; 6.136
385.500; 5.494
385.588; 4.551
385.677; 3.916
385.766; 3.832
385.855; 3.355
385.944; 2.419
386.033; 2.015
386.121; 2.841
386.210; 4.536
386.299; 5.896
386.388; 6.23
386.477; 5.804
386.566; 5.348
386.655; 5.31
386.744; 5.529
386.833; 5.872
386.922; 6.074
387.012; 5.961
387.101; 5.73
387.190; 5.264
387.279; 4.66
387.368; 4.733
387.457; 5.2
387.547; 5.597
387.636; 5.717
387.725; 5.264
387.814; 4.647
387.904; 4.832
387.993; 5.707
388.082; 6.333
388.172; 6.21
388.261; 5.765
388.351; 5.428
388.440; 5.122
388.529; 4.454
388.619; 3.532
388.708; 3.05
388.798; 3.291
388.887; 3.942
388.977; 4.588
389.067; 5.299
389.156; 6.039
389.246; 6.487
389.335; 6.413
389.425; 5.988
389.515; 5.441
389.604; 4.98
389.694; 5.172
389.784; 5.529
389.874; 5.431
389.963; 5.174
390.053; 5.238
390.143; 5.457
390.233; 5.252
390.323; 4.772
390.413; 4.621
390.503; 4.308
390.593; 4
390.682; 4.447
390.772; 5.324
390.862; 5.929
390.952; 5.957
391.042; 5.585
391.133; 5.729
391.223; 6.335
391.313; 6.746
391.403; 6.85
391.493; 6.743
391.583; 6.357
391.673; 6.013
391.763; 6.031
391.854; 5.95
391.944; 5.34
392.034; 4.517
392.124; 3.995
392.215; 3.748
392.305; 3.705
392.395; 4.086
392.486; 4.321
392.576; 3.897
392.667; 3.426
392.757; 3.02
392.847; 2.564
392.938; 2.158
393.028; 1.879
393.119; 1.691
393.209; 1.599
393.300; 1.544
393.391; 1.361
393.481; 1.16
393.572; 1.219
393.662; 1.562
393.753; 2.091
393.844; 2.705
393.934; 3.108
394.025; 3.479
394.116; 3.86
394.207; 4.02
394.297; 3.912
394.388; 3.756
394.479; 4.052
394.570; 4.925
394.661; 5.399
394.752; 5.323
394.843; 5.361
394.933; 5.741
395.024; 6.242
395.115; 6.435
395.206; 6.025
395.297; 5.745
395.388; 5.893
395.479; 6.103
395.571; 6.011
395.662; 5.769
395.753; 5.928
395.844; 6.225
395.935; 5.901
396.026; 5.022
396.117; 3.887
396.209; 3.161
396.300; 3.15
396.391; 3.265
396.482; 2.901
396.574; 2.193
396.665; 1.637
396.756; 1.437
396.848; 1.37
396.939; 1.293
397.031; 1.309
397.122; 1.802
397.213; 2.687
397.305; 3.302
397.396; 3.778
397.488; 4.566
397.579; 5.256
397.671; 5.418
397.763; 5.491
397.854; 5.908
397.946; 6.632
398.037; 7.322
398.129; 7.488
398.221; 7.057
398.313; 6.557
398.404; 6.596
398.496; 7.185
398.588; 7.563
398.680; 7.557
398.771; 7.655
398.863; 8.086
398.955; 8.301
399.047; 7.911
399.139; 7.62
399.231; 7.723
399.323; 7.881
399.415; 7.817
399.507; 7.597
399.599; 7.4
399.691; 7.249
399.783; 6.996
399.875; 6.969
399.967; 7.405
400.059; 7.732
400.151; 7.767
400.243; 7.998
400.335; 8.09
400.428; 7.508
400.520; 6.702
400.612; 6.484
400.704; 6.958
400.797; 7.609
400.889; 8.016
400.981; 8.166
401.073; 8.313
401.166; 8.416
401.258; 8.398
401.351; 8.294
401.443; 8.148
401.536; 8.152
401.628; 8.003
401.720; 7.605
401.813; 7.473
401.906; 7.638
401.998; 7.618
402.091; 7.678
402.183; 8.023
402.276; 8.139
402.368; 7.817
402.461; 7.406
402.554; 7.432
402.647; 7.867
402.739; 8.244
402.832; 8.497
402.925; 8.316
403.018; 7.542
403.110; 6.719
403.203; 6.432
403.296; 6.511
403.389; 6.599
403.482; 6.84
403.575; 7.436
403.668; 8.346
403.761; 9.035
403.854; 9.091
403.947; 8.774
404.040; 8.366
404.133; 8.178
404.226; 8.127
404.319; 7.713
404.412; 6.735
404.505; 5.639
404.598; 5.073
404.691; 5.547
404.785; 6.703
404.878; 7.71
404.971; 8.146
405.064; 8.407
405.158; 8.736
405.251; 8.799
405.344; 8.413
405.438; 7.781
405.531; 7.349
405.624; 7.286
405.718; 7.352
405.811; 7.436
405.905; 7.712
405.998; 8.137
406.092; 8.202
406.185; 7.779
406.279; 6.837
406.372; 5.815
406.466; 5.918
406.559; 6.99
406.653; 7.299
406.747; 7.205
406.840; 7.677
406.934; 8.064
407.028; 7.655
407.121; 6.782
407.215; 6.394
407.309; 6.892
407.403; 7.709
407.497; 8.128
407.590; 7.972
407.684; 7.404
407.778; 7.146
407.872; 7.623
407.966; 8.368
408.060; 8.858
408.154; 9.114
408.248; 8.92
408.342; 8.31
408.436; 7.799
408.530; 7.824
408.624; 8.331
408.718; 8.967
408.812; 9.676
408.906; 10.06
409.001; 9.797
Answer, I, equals 0.44 nm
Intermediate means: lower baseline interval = 4.84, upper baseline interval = 7.58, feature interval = 4.59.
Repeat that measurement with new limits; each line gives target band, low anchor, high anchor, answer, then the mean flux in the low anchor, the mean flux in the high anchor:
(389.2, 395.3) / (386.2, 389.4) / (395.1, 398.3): 0.497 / 5.29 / 4.5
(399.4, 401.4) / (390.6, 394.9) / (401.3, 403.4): -0.195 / 4.1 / 7.68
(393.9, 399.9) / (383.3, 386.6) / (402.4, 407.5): 0.887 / 4.32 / 7.48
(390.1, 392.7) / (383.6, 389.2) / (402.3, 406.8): 0.182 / 4.82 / 7.51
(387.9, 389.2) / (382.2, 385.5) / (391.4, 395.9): -0.289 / 3.81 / 4.24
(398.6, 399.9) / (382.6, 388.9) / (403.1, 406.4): -0.203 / 4.39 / 7.51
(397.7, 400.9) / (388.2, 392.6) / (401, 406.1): -0.200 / 5.16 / 7.71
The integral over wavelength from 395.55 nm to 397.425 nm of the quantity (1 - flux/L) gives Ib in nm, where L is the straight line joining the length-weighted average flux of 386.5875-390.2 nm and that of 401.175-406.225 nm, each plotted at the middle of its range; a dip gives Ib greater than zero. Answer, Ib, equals 0.90 nm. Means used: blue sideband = 5.26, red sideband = 7.7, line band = 3.39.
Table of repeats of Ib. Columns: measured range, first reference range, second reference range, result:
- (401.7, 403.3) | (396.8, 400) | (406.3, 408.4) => -0.211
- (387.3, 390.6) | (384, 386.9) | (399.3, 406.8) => 0.184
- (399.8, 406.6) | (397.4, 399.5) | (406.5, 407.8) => -0.412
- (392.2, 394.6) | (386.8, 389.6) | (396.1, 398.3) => 0.838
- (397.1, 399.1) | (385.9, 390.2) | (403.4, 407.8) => 0.107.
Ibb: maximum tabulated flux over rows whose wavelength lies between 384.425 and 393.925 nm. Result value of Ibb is 6.85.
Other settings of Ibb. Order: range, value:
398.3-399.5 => 8.301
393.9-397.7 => 6.435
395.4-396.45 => 6.225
